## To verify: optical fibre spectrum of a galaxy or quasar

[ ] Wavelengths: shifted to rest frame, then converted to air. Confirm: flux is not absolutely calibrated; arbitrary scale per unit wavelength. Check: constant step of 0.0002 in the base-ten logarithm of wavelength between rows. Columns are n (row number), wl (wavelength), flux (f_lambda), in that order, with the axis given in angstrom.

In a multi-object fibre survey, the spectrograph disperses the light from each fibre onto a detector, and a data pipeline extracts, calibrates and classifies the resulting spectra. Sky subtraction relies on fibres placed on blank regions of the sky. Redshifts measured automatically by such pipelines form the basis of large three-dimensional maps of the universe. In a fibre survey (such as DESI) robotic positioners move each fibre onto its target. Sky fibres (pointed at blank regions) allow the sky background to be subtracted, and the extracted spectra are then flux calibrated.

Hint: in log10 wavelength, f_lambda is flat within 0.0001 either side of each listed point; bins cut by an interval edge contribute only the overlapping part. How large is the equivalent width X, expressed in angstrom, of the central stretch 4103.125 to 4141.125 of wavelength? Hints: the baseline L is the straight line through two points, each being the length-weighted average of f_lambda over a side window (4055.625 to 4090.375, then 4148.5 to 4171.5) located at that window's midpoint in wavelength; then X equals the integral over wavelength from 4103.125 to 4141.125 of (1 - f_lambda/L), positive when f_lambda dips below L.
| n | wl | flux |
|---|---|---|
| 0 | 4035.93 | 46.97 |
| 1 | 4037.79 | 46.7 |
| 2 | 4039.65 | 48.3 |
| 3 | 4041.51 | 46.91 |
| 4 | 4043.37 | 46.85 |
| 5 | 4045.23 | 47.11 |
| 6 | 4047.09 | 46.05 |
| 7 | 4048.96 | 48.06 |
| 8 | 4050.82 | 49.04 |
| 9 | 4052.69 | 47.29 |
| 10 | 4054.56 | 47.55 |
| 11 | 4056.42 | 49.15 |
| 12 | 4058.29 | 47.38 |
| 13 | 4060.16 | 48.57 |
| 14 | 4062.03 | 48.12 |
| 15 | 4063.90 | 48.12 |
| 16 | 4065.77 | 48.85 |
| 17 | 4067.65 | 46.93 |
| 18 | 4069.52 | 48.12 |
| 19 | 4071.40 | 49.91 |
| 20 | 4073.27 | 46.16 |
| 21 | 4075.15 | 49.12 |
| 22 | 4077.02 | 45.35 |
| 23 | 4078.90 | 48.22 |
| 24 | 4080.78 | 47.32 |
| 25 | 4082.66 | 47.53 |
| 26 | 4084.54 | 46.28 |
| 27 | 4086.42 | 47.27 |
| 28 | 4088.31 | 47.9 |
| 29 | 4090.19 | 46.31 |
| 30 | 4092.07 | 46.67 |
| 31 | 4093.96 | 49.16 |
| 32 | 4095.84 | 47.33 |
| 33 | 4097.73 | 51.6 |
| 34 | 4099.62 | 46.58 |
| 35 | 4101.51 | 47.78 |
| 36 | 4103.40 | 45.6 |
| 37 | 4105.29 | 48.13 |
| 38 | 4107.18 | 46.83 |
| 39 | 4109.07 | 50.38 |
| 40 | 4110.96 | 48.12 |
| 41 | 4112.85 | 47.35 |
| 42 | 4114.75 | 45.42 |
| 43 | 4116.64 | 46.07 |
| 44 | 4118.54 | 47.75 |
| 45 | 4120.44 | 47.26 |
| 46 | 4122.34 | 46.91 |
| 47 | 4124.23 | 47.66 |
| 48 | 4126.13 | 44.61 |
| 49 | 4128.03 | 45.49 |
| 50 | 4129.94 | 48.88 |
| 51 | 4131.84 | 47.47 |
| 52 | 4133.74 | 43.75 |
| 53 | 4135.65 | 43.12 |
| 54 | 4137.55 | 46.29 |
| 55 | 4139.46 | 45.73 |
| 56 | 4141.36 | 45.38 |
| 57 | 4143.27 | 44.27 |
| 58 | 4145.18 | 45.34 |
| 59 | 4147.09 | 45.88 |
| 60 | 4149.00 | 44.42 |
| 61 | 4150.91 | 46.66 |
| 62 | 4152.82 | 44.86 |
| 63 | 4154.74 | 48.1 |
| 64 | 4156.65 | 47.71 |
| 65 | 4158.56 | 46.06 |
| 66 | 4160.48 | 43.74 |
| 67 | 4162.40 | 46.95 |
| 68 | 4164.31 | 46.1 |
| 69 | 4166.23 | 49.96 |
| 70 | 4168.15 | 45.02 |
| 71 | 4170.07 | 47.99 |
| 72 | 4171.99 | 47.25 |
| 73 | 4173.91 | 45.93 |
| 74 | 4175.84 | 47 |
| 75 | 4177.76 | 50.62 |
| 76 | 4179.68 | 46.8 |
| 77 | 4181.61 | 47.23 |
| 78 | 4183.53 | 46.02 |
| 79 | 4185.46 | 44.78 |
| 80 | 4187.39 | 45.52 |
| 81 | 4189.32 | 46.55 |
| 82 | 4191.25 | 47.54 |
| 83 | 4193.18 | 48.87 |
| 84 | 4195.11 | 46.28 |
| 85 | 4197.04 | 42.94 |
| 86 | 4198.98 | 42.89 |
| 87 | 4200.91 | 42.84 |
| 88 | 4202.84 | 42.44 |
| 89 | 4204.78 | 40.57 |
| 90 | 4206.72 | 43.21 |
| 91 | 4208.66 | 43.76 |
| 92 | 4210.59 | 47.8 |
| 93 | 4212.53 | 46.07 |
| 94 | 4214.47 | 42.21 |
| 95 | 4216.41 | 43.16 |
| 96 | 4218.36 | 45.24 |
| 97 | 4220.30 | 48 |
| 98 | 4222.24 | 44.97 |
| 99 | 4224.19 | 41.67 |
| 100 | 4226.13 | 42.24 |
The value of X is 0.3 angstrom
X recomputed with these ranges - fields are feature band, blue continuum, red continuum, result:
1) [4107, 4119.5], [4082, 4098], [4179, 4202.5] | -0.1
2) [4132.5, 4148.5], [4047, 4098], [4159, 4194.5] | 0.7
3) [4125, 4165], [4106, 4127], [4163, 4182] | 1.3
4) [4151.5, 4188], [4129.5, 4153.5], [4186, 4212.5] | -1.3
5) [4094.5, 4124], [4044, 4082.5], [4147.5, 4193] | -0.2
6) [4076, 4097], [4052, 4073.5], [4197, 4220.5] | 0.1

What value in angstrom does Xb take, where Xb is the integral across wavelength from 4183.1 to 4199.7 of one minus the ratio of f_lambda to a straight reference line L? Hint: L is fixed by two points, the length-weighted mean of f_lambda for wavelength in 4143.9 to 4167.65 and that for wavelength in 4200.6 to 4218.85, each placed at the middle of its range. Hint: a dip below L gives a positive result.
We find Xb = -0.43 angstrom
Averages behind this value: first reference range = 46.3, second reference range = 43.7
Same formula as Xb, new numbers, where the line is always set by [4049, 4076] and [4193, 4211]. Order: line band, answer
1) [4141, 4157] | -0.1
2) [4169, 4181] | -0.8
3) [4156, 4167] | -0.4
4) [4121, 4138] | 0.0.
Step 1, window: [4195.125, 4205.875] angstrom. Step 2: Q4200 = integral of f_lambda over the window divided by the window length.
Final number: 42.7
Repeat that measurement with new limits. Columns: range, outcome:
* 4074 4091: 47.2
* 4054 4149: 47.1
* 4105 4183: 46.6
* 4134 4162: 45.5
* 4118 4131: 46.9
